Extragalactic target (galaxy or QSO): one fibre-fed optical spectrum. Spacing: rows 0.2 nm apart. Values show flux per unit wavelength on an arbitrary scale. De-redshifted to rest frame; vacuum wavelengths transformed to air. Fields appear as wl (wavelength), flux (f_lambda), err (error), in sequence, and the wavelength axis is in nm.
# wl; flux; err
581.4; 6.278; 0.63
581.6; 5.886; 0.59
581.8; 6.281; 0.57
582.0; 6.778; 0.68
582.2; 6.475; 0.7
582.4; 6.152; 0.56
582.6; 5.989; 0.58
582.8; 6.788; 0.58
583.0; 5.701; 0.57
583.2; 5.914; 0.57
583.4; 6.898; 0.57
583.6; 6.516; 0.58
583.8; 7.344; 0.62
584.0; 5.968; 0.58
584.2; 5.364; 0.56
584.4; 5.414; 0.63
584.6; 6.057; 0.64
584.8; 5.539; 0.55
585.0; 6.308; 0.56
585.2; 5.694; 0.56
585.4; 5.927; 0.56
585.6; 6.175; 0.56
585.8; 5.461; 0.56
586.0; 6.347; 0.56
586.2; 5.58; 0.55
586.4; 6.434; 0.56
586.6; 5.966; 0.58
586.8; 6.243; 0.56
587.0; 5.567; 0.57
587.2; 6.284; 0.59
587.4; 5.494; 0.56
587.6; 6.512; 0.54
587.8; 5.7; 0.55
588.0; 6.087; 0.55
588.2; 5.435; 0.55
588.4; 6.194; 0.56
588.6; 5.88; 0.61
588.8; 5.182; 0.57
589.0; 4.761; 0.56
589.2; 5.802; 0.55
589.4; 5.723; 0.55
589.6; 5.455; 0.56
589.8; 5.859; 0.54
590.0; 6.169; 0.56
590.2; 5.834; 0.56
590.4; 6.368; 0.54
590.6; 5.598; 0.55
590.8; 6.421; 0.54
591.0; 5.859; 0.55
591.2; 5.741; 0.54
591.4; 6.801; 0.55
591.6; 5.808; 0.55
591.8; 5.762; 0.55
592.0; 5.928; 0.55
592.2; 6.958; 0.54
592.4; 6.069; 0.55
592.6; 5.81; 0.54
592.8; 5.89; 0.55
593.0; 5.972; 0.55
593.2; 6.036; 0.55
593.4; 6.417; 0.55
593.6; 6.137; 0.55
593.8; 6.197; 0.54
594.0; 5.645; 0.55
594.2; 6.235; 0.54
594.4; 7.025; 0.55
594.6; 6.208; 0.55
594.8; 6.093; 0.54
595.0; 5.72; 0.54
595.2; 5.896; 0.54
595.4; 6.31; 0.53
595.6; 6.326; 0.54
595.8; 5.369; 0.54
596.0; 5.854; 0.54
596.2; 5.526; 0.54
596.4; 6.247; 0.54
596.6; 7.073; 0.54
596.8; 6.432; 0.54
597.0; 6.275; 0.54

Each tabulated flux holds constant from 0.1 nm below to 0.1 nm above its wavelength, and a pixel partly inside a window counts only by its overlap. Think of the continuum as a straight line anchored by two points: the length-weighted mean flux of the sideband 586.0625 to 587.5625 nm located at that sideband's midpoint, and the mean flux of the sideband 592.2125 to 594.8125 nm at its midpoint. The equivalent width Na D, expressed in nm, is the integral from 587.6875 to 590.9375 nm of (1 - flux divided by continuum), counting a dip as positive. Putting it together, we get 0.14 nm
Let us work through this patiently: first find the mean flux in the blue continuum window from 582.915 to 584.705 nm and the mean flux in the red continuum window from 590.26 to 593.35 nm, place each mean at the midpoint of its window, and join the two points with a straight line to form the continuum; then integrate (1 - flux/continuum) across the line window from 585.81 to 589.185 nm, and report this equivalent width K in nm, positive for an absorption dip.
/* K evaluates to 0.145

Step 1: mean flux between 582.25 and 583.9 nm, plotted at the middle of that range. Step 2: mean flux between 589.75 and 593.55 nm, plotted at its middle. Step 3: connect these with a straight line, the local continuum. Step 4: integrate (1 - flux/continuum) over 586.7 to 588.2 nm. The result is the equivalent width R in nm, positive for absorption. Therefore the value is 0.07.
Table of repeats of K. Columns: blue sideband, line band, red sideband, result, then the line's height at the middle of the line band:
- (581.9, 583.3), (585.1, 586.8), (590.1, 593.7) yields 0.06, 6.19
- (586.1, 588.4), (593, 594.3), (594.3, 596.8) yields 0.00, 6.1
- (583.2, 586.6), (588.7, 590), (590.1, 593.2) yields 0.12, 6.05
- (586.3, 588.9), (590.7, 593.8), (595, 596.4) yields -0.11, 5.91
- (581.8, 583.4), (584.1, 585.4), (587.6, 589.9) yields 0.07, 6.08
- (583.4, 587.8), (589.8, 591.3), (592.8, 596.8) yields 0.02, 6.08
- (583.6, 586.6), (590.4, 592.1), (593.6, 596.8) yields 0.02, 6.07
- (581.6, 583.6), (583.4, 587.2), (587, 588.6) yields 0.06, 6.12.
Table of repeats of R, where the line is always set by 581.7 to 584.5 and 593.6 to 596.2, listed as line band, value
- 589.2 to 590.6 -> 0.061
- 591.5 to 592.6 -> 0.004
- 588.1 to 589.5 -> 0.134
